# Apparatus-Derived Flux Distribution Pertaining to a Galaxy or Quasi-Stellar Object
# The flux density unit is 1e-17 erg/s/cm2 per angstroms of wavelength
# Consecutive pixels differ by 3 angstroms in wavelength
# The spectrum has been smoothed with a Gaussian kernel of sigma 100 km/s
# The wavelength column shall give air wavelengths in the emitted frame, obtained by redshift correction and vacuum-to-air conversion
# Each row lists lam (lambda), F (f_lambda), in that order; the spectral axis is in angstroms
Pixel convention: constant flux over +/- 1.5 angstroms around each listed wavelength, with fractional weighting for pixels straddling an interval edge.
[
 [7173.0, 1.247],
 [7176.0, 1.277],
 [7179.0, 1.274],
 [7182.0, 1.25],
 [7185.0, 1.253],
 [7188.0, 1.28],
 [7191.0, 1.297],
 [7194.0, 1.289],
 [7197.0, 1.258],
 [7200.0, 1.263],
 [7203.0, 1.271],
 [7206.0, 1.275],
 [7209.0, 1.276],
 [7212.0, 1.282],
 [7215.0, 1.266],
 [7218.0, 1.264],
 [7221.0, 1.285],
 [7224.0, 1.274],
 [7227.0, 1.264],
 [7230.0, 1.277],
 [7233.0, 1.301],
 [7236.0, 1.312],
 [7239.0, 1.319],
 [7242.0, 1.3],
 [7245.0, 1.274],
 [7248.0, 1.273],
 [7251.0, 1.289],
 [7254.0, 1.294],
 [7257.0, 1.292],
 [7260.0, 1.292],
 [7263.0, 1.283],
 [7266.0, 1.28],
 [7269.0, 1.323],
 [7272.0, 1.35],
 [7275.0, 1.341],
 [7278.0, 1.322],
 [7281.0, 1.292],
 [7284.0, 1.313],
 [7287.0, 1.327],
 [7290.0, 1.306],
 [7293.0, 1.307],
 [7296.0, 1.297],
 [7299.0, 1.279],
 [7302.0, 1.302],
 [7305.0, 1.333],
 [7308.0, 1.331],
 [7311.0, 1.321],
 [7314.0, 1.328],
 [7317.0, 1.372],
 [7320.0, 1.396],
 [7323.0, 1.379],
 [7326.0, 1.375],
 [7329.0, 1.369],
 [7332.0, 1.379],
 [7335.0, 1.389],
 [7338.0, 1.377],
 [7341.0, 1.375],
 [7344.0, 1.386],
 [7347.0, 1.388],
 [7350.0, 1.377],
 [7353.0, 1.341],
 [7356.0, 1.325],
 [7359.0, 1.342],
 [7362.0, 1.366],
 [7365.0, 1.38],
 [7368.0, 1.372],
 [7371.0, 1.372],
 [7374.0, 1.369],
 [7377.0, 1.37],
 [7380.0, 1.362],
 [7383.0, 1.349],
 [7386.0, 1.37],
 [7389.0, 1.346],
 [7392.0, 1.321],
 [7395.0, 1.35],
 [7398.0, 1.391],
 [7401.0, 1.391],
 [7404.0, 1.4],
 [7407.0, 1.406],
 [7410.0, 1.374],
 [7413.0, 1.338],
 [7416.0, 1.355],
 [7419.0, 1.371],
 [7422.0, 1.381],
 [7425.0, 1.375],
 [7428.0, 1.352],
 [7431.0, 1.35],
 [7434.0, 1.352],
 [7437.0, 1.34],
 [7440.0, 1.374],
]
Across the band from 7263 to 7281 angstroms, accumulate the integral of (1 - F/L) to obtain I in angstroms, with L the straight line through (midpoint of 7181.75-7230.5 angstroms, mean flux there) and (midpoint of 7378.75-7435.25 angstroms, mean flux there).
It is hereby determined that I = -0.2 angstroms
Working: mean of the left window 1.27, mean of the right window 1.37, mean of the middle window 1.32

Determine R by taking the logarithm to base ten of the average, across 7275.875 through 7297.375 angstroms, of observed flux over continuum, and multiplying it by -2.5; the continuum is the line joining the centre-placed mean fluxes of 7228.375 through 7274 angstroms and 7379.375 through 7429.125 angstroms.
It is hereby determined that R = 0.00 mag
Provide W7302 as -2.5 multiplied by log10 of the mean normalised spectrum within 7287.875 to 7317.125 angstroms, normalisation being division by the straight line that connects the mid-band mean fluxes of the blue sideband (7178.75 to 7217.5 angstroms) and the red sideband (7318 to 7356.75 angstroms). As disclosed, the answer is 0.03 mag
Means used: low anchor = 1.27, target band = 1.32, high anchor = 1.37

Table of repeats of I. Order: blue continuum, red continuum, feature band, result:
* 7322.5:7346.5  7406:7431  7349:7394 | 0.5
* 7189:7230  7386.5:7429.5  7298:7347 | -1.1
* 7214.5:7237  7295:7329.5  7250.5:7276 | 0.0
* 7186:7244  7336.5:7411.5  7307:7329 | -0.3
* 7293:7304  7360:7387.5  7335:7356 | -0.5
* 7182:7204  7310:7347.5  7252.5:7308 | 1.2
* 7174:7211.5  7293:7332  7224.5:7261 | 0.3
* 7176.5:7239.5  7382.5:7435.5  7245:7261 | 0.1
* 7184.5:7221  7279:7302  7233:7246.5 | -0.2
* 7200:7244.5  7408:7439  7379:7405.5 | -0.3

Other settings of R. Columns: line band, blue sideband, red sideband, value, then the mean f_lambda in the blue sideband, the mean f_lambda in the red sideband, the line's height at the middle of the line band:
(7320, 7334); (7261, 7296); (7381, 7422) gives -0.04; 1.31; 1.37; 1.33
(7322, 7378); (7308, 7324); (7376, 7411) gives -0.01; 1.36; 1.37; 1.36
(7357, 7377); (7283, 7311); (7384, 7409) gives -0.01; 1.31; 1.37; 1.35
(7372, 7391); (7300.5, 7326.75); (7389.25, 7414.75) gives 0.00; 1.35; 1.37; 1.36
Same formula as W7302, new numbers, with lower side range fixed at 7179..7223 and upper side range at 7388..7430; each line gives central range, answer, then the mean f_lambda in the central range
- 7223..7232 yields 0.01 mag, 1.27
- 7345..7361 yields -0.01 mag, 1.36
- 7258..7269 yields 0.01 mag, 1.29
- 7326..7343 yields -0.04 mag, 1.38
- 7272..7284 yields -0.01 mag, 1.32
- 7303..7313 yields 0.00 mag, 1.33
